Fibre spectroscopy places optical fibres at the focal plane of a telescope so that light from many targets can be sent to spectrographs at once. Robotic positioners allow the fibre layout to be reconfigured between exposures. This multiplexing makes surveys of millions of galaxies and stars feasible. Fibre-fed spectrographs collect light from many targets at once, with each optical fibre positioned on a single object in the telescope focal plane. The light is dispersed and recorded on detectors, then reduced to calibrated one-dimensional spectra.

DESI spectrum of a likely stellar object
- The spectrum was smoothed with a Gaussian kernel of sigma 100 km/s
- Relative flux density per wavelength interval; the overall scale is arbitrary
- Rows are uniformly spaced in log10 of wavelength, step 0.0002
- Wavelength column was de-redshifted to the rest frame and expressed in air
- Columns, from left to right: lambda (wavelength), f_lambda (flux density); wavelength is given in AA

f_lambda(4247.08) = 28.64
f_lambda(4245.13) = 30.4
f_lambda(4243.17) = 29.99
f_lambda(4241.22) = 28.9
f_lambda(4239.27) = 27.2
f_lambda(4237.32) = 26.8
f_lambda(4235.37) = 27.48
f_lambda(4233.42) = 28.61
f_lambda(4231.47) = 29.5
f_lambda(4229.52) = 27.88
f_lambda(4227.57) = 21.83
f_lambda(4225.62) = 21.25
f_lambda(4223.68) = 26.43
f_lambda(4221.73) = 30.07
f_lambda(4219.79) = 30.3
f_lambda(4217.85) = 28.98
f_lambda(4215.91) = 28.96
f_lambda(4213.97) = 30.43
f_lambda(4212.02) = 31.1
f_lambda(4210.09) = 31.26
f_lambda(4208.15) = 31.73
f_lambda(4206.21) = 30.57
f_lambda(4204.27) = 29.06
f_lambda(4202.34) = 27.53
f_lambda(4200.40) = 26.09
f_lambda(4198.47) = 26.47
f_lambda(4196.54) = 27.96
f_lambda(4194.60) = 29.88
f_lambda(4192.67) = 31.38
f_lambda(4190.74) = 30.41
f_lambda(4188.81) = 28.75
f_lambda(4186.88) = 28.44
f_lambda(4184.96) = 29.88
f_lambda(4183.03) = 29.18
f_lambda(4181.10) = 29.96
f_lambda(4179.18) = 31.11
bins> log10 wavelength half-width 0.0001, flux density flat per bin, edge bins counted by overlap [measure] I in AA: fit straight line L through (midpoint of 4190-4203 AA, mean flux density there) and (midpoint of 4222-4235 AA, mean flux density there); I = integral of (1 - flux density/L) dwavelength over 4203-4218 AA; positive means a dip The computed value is -1.5 AA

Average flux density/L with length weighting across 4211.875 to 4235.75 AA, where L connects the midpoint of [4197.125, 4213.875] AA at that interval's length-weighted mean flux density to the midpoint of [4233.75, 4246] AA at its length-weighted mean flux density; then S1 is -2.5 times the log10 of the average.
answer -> 0.04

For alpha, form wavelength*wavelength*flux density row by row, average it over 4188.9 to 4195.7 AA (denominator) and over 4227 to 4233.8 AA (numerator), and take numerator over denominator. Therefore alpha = 0.91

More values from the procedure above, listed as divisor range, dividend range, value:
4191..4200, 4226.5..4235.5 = 0.95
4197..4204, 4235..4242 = 1.04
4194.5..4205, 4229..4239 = 1.03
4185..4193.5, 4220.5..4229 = 0.86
